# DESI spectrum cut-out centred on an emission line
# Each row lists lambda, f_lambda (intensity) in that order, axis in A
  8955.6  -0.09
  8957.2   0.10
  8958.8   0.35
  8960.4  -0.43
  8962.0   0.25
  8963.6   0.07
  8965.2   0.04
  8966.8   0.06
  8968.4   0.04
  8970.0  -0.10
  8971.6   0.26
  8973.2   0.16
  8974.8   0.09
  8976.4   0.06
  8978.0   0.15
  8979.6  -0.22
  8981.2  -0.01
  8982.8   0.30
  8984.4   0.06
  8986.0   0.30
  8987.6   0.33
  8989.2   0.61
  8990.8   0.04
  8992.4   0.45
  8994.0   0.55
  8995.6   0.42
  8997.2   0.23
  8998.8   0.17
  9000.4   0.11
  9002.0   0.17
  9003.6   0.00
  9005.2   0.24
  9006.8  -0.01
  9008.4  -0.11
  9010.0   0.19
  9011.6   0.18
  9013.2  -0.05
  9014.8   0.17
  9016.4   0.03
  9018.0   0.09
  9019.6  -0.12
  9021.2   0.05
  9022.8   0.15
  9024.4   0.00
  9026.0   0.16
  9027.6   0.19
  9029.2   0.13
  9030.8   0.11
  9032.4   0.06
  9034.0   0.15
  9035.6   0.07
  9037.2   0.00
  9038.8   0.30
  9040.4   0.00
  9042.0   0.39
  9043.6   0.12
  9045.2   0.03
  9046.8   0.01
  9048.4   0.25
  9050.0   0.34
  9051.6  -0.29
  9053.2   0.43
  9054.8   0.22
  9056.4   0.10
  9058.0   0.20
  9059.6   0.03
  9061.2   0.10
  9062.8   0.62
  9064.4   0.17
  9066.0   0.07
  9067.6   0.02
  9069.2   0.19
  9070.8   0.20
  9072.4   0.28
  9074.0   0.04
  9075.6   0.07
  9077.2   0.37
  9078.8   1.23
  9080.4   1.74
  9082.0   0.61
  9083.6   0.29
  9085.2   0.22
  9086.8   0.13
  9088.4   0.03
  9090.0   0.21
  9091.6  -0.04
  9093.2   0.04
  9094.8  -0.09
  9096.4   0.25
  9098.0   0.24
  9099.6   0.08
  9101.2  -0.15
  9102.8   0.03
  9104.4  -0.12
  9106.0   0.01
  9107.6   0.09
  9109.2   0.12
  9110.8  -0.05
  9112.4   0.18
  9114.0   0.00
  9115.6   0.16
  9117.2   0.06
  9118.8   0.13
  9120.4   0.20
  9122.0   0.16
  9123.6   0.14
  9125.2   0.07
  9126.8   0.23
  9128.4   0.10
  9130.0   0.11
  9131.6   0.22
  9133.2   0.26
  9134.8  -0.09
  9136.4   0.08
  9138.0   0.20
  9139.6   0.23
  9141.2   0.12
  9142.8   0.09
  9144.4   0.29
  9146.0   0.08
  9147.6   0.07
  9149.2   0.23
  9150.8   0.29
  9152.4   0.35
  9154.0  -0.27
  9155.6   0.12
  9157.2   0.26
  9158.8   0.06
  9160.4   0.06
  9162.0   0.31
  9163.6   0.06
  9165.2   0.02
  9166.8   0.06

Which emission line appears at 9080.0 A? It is [O III] 5007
